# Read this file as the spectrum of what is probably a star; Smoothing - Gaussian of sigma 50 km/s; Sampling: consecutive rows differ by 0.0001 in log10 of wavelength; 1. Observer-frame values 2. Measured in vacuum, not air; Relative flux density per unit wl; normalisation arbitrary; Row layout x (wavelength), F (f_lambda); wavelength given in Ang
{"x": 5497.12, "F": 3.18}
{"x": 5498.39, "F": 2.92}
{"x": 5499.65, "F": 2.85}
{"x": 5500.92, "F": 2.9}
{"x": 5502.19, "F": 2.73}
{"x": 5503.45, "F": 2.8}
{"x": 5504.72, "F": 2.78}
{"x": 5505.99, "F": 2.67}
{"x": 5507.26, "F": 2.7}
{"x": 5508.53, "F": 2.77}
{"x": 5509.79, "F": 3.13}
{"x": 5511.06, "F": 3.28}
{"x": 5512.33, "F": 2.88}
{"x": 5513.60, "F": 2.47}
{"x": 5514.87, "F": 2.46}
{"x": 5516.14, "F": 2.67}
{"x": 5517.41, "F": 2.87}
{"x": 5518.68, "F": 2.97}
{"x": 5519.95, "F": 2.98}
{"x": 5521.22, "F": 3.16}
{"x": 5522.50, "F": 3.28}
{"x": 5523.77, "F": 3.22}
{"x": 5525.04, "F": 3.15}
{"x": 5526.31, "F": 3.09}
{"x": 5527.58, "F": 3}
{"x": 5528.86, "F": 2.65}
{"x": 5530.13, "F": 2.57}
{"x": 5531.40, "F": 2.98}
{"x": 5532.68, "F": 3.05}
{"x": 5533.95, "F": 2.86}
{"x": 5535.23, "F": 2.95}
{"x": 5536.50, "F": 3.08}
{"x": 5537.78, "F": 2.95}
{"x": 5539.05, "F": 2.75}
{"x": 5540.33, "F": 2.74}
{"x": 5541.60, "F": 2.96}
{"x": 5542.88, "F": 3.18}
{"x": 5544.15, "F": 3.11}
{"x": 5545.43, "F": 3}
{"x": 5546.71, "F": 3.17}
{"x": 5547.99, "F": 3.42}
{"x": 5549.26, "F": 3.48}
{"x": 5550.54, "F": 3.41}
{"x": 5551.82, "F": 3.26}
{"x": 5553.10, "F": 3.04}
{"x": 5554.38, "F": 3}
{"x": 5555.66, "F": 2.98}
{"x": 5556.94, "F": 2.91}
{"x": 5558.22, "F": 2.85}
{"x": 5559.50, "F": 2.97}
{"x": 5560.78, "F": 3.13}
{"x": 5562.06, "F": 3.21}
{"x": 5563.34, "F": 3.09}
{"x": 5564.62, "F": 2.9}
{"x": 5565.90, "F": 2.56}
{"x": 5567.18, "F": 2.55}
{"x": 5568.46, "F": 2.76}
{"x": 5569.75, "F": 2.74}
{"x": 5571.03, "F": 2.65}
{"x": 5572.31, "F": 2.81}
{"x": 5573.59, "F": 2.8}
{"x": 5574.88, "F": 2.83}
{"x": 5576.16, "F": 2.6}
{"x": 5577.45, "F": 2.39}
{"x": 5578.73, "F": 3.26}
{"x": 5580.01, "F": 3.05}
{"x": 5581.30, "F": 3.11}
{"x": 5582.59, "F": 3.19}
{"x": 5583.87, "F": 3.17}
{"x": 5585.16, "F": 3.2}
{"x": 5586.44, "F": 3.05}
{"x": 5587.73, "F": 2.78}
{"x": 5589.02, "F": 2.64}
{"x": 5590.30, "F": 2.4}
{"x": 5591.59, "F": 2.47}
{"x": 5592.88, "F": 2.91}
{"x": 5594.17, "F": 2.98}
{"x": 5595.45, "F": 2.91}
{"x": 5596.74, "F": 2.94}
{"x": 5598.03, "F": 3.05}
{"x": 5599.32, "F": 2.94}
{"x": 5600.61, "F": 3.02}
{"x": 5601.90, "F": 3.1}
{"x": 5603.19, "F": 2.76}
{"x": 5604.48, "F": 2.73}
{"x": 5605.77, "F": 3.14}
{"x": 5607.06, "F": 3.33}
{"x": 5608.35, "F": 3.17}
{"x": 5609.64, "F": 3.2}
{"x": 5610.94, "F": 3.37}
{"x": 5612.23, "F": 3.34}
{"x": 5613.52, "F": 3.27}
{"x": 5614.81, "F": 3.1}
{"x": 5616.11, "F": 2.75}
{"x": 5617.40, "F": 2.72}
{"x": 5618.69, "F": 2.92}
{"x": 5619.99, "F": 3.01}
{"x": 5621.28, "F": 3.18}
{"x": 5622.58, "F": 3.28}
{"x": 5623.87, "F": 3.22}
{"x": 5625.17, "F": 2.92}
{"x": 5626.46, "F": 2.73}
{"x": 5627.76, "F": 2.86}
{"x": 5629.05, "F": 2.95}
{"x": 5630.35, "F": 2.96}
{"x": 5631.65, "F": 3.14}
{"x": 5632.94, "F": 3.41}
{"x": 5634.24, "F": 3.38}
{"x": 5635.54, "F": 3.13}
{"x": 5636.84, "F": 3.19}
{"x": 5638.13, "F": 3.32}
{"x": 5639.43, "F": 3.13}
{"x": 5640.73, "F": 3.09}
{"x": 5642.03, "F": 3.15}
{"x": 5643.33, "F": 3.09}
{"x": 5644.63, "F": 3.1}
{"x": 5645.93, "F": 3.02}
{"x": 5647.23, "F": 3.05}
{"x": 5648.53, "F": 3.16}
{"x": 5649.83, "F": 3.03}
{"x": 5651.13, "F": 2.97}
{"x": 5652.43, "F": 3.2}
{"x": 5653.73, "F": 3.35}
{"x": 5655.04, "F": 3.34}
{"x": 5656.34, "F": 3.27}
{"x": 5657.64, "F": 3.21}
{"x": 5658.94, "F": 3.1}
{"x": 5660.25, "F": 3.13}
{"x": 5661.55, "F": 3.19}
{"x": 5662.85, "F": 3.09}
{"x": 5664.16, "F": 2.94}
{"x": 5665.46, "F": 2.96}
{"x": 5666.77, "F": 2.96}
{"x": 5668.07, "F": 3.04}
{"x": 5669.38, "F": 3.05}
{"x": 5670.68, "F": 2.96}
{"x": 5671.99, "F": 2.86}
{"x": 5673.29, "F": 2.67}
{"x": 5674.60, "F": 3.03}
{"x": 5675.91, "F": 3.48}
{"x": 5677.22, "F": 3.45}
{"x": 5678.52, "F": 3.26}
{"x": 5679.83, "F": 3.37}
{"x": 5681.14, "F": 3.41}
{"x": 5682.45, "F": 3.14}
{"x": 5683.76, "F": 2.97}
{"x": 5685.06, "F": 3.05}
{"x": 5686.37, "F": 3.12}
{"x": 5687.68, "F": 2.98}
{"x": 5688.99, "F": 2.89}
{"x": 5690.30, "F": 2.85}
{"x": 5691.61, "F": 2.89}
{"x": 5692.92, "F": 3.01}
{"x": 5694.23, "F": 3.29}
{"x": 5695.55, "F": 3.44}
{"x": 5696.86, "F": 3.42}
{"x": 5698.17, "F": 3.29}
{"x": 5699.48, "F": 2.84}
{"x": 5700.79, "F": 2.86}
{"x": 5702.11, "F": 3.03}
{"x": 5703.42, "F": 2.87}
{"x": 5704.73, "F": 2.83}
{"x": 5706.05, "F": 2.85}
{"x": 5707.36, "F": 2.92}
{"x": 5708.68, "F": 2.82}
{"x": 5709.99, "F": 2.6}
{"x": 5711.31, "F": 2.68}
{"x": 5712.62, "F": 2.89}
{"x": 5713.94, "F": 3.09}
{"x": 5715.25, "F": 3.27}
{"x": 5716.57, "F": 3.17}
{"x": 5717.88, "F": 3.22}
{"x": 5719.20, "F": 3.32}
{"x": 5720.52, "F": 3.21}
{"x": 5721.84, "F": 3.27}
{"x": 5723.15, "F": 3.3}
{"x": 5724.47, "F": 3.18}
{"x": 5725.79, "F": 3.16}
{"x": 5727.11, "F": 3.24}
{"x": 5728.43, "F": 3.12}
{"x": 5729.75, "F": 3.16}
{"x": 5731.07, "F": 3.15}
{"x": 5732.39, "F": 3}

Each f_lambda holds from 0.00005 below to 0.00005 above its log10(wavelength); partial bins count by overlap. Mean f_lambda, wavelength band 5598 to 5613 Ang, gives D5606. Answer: 3.1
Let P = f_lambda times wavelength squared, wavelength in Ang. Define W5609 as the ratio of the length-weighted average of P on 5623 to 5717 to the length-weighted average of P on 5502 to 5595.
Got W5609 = 1.10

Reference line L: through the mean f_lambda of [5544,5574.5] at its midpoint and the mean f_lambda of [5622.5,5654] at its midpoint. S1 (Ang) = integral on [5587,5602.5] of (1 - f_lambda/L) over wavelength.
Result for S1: 1.0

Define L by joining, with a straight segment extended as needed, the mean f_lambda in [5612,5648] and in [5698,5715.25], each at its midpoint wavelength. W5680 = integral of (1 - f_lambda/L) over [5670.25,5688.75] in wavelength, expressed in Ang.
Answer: -1.0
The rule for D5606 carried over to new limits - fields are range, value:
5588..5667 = 3.05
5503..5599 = 2.93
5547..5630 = 2.98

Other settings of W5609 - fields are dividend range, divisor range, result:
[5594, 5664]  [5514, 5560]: 1.07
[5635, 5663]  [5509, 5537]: 1.12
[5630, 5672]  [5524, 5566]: 1.07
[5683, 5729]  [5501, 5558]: 1.10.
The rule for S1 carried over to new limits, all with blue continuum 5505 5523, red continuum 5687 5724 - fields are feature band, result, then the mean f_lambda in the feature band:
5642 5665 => -1.05 Ang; 3.13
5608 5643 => -1.61 Ang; 3.11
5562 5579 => 0.87 Ang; 2.77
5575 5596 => 0.39 Ang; 2.88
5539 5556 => -1.29 Ang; 3.12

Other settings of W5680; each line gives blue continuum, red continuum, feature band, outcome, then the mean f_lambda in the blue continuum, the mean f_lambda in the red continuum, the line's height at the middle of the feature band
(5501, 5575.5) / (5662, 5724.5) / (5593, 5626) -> -0.6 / 2.94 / 3.06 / 3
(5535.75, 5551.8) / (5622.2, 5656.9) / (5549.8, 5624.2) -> 3.6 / 3.11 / 3.13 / 3.12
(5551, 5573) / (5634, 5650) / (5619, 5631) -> 0.3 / 2.91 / 3.14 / 3.09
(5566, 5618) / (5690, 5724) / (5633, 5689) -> -2.4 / 2.93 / 3.05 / 3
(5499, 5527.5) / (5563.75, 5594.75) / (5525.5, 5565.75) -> -2.2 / 2.9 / 2.83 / 2.87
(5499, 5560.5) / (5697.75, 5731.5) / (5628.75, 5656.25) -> -1.3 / 2.96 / 3.05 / 3.02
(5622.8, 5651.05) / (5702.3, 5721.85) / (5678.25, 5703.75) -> -0.7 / 3.1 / 2.99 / 3.02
